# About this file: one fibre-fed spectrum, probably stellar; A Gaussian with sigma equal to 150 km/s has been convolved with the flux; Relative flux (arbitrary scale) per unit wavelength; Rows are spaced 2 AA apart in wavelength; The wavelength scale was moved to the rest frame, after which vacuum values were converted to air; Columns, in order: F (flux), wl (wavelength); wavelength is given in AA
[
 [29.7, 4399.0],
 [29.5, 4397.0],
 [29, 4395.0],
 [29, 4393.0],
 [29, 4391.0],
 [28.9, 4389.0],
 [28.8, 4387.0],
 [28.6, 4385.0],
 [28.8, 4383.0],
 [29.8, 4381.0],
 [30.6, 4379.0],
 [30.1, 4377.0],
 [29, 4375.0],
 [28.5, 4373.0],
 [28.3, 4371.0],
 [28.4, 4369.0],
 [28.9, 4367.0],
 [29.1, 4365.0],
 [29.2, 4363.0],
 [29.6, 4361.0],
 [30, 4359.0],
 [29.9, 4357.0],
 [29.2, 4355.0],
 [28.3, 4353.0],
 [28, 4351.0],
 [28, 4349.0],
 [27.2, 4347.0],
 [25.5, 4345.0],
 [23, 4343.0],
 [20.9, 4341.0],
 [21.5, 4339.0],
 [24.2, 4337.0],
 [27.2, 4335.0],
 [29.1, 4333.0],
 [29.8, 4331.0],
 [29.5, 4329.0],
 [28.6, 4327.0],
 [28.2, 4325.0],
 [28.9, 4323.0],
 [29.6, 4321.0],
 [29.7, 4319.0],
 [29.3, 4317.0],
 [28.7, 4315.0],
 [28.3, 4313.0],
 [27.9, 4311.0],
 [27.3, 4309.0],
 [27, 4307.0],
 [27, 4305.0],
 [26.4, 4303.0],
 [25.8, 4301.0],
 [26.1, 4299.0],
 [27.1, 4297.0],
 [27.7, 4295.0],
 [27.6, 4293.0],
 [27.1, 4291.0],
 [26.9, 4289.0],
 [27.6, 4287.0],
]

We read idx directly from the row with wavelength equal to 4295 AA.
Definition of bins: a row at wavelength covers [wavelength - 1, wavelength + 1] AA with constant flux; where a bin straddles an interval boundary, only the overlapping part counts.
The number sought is 27.7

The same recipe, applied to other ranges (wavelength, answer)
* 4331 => 29.8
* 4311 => 27.9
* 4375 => 29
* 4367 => 28.9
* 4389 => 28.9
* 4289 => 26.9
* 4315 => 28.7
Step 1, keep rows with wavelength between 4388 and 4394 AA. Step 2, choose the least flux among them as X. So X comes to 28.9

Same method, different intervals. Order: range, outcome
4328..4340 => 21.5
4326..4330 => 28.6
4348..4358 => 28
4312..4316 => 28.3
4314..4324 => 28.7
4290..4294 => 27.1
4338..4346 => 20.9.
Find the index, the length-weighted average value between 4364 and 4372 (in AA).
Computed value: 28.7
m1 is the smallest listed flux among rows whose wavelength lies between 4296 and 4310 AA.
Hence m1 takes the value 25.8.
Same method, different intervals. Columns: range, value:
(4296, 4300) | 26.1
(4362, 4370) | 28.4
